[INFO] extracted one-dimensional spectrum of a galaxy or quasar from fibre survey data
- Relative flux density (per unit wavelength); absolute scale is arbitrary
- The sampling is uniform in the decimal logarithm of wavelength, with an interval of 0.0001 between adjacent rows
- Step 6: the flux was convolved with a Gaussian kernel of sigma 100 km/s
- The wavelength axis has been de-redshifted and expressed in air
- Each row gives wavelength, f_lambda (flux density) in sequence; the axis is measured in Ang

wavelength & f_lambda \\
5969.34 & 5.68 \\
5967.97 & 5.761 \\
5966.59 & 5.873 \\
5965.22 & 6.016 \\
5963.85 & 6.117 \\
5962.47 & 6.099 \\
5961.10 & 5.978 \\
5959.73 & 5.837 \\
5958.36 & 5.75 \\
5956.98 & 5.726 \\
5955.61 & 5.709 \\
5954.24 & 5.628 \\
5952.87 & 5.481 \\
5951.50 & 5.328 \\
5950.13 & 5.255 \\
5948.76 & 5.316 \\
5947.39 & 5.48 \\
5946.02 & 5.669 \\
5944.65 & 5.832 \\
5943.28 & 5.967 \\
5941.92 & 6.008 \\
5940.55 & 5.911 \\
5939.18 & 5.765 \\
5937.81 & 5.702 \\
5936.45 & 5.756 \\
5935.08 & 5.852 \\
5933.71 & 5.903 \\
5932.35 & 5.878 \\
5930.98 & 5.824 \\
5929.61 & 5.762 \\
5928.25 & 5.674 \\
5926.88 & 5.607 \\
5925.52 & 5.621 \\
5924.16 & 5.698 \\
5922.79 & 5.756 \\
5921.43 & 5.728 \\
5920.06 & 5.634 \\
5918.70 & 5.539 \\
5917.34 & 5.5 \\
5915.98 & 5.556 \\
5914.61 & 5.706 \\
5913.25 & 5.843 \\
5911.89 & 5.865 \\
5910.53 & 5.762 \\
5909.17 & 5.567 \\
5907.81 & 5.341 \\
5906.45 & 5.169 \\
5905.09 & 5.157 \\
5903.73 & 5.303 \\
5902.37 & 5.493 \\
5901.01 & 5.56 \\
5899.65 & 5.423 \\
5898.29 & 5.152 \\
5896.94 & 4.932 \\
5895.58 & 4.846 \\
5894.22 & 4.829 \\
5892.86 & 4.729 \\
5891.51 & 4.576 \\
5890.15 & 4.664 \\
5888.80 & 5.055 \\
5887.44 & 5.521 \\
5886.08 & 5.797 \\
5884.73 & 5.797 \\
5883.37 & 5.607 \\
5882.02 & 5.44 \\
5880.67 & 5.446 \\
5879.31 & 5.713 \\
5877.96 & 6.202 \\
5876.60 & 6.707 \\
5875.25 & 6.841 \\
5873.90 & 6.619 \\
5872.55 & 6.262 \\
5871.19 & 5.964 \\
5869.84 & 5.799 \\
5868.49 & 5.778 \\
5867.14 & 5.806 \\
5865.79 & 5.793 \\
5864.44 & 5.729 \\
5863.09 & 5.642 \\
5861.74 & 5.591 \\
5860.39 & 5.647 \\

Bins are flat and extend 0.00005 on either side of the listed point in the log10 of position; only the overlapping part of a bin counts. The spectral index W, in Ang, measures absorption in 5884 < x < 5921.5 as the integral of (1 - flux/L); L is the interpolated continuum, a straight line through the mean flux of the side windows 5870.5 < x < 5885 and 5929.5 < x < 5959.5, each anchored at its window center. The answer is 3.6 Ang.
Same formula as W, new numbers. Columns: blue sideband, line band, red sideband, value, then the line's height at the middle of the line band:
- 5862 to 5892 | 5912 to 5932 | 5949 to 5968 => 0.24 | 5.75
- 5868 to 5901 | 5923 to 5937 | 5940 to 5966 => -0.18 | 5.68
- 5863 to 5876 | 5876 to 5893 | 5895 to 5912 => 0.72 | 5.73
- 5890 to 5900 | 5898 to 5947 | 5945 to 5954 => -4.60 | 5.17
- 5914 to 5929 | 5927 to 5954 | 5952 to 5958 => -0.32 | 5.63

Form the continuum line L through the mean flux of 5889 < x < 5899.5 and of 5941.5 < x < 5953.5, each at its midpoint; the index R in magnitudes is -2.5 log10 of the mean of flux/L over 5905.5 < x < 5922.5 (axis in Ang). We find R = -0.09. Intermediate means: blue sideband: 4.86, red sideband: 5.59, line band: 5.6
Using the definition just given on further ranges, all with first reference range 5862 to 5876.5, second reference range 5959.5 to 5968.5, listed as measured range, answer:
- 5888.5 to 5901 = 0.214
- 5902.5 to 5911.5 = 0.115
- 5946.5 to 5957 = 0.093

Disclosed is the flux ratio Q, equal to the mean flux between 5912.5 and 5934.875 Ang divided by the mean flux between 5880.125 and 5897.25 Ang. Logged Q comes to 1.10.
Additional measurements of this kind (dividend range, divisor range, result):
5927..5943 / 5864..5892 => 1.01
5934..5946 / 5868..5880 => 0.94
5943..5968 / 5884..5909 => 1.10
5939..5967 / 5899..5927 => 1.03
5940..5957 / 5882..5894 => 1.08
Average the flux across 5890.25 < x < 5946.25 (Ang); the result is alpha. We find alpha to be 5.54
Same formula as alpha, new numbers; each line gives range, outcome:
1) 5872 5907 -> 5.49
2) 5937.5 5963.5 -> 5.71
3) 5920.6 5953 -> 5.7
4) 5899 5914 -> 5.5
